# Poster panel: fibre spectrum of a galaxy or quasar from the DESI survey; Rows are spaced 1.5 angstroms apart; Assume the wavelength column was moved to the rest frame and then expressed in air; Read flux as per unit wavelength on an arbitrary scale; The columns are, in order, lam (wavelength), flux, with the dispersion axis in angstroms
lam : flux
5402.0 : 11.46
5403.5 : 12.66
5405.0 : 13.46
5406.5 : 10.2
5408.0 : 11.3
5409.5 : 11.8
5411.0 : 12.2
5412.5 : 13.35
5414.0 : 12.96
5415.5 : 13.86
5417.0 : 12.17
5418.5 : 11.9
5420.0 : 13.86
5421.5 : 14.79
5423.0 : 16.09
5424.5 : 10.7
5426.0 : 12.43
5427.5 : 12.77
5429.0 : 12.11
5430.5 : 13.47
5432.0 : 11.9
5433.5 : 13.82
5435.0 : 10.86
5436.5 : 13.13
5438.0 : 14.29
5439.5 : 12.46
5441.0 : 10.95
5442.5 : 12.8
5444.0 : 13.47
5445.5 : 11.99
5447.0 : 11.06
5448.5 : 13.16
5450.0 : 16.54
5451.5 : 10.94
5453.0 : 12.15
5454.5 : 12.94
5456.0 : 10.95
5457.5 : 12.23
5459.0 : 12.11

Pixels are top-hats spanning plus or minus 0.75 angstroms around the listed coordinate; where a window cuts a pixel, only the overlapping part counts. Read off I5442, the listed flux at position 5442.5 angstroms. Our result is 12.8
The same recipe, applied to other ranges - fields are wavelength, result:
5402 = 11.46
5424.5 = 10.7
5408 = 11.3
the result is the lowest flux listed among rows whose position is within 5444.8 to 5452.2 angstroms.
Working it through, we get 10.94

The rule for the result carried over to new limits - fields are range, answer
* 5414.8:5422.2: 11.9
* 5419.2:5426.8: 10.7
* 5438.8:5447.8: 10.95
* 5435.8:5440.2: 12.46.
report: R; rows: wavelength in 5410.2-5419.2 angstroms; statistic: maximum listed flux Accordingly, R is 13.86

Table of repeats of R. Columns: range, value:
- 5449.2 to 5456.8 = 16.54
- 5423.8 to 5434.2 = 13.82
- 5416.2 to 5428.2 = 16.09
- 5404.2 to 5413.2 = 13.46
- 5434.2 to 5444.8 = 14.29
